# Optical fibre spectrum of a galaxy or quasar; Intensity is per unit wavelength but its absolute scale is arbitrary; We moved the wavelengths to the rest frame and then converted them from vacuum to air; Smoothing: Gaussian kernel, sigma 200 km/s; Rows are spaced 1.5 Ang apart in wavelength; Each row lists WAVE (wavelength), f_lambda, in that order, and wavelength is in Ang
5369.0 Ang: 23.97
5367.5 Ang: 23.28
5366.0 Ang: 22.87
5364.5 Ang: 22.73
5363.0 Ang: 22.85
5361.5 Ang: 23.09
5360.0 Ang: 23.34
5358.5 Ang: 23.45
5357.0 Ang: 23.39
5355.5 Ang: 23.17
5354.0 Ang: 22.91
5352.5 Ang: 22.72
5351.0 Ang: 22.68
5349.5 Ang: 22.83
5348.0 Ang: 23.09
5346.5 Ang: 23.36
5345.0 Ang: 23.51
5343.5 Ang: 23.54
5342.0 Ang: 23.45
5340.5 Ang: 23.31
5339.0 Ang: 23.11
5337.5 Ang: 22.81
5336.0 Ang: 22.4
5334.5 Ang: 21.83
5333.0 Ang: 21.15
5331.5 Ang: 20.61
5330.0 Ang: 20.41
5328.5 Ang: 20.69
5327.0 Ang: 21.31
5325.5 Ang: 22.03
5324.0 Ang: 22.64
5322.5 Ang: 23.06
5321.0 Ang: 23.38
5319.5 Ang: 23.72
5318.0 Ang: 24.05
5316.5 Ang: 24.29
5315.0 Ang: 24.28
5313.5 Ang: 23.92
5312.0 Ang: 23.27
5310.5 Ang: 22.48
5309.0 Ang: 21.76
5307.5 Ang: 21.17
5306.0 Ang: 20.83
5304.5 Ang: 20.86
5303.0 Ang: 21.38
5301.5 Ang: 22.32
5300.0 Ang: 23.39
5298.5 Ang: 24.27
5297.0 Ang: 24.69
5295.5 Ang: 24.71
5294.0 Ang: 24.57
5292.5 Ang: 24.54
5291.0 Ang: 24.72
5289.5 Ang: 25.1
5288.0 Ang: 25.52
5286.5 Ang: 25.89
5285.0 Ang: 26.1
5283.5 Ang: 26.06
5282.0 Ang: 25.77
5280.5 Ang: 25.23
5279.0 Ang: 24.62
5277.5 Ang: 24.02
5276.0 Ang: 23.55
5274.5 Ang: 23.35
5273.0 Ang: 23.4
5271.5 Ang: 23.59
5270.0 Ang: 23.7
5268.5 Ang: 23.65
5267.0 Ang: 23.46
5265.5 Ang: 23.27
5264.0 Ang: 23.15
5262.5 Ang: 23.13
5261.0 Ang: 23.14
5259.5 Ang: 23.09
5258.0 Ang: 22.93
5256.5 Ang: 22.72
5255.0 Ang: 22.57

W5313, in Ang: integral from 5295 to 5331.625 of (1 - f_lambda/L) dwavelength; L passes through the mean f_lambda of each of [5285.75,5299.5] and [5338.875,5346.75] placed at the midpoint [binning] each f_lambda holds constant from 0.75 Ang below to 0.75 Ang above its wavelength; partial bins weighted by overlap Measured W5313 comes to 2.45 Ang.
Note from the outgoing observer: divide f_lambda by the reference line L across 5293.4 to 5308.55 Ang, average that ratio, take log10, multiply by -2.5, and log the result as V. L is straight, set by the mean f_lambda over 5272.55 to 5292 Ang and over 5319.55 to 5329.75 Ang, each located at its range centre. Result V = 0.04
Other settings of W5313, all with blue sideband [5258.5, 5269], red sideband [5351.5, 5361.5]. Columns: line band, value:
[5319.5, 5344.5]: 1.0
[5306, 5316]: 0.2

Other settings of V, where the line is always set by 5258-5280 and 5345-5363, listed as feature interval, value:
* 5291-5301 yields -0.04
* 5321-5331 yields 0.07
